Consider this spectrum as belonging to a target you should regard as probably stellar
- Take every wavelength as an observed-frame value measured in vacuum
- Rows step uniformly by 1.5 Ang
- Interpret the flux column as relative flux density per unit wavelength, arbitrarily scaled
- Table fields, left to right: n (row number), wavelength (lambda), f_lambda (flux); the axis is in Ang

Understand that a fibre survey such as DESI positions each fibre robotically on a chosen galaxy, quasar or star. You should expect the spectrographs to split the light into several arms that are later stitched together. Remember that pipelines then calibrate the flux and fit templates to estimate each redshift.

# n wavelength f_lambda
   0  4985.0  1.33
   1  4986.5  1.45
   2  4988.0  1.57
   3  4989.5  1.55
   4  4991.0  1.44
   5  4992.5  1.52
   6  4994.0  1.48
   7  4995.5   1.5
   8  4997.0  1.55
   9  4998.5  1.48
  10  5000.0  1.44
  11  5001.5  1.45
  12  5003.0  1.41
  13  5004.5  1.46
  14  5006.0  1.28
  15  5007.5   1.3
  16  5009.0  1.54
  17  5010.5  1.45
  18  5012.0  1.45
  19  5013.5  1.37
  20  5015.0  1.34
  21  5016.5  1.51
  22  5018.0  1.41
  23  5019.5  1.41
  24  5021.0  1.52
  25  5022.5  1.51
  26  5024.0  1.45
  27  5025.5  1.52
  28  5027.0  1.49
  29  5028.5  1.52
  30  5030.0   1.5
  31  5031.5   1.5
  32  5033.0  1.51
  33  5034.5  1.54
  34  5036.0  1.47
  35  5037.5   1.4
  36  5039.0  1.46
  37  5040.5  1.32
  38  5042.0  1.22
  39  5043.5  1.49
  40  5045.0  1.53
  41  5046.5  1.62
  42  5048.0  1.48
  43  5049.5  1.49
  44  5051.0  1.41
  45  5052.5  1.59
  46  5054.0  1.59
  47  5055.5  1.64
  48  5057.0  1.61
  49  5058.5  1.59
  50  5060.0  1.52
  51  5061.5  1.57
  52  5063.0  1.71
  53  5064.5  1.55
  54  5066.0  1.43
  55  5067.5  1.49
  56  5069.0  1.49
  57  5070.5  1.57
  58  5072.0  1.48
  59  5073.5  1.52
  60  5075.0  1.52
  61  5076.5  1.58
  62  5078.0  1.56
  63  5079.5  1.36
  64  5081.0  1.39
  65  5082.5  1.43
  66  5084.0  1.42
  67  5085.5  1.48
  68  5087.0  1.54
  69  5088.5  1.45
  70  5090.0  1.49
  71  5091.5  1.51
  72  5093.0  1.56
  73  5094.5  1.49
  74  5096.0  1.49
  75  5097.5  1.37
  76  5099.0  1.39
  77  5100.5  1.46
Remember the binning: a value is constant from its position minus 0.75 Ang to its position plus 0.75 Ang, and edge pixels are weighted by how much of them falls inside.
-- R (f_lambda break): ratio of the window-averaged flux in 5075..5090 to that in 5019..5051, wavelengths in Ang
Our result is 1.00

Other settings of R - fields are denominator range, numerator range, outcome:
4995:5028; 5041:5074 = 1.05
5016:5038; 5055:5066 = 1.07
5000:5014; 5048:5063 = 1.10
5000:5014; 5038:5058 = 1.06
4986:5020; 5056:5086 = 1.04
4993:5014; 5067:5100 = 1.03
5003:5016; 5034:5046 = 1.02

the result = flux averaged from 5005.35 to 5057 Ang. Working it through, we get 1.47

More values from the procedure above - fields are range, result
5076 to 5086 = 1.46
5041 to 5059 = 1.52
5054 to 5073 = 1.56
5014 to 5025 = 1.45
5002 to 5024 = 1.43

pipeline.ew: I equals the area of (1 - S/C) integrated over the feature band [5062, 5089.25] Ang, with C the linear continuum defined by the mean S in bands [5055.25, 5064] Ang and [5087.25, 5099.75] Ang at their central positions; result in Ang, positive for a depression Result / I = 0.7 Ang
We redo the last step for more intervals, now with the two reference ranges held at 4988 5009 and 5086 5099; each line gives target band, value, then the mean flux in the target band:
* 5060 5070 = -0.4 Ang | 1.54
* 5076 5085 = 0.2 Ang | 1.45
